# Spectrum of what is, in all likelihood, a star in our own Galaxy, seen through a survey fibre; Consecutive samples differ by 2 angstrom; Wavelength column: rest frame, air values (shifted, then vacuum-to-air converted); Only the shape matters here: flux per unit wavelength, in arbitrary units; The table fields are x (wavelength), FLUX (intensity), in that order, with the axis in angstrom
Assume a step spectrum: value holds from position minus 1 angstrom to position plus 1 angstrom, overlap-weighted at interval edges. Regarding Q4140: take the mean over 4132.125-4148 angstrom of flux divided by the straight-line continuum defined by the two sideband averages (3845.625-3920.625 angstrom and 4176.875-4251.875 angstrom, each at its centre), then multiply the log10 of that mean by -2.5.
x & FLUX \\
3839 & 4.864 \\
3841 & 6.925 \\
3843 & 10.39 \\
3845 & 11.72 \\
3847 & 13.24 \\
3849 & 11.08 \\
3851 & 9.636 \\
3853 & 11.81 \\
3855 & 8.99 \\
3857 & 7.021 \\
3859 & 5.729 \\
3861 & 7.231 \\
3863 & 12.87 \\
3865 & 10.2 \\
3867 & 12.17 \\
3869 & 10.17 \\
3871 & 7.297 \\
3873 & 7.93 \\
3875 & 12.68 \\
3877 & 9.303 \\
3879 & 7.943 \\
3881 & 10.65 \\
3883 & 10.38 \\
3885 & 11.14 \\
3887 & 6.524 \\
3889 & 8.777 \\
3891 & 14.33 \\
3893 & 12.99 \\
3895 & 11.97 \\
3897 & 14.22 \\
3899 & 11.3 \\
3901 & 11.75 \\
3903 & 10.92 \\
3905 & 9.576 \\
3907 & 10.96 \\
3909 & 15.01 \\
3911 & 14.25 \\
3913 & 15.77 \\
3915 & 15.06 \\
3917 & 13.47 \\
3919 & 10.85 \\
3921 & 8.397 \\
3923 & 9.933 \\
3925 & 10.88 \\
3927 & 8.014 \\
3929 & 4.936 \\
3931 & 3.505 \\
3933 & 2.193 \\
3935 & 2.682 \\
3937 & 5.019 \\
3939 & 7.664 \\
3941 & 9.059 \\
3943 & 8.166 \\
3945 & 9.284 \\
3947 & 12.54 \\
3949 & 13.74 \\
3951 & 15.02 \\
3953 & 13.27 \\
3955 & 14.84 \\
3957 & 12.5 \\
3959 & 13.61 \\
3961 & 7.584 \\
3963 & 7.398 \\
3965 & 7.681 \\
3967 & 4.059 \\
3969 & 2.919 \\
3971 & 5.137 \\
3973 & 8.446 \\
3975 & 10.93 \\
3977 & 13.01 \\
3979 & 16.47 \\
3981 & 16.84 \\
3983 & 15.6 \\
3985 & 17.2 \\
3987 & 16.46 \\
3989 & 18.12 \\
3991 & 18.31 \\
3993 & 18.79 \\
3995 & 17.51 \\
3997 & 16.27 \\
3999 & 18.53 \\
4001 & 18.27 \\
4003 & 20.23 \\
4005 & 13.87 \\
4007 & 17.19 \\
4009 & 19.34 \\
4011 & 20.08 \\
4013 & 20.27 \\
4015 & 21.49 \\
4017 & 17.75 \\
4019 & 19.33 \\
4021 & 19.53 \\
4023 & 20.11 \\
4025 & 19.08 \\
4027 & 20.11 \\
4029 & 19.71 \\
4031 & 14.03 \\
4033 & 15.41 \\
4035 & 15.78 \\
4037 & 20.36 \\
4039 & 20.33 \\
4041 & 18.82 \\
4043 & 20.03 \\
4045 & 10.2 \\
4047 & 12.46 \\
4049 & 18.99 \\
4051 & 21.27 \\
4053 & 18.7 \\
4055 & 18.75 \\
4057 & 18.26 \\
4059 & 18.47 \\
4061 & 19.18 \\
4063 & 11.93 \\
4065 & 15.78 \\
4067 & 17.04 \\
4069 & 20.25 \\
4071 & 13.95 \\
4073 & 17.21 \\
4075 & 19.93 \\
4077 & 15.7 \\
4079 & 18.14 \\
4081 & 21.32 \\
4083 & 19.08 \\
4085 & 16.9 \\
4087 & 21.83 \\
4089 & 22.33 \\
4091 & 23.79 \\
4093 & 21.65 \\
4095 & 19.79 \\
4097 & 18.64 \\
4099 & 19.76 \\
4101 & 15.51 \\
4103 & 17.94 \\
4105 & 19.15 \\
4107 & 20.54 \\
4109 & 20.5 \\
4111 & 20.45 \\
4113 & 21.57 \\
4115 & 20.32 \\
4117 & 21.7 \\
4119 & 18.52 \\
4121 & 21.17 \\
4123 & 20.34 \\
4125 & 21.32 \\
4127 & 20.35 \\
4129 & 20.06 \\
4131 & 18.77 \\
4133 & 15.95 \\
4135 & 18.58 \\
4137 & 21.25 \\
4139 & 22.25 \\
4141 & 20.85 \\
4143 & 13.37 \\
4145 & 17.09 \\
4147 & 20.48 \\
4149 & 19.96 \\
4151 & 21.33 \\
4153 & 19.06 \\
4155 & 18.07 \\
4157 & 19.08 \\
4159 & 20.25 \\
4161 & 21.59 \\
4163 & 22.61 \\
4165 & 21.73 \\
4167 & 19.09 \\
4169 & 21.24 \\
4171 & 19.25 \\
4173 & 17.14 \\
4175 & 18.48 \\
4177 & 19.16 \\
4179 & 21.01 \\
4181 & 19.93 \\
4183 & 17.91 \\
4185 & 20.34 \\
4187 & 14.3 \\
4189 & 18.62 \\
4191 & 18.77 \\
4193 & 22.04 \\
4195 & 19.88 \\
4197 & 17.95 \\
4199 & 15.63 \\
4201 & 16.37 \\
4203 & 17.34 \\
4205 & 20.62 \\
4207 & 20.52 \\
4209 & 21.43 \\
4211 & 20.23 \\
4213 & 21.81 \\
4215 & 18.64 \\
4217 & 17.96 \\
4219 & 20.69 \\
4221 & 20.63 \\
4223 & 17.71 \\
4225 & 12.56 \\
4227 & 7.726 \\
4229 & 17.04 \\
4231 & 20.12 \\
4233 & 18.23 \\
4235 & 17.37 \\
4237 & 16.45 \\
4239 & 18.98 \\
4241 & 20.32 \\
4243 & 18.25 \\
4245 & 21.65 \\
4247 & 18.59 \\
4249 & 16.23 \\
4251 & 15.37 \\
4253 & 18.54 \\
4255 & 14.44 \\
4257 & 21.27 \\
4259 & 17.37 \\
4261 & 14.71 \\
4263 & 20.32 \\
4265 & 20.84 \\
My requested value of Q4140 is -0.125 mag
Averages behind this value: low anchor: 10.9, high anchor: 18.4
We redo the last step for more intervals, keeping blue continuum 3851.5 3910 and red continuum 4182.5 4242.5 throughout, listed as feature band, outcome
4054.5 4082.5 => -0.18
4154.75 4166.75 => -0.21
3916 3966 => 0.26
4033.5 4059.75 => -0.24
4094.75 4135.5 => -0.22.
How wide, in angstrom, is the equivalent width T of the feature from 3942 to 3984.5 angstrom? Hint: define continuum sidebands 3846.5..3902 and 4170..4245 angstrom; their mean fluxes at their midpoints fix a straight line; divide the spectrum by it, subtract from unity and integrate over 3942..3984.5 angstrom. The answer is 5.13 angstrom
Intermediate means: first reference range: 10.3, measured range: 11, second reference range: 18.5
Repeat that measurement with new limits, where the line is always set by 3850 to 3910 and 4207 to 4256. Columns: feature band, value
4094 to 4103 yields -1.9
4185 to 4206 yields -1.3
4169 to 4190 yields -2.3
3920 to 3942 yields 9.4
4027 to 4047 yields -4.8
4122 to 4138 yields -3.8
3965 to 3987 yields 2.4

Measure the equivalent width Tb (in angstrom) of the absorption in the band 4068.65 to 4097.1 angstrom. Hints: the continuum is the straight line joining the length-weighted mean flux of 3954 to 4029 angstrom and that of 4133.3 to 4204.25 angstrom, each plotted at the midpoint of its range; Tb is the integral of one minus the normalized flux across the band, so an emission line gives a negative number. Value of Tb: -3.37 angstrom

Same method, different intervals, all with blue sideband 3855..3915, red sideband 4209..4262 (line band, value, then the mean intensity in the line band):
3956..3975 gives 6.9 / 7.87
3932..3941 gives 5.3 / 4.91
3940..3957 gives 0.1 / 12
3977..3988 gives -3.0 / 16.2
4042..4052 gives -1.8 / 16.6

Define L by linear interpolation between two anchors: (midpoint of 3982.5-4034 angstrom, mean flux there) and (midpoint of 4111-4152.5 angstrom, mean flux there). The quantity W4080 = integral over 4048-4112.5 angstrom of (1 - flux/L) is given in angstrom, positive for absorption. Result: 0.9 angstrom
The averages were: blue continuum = 18.2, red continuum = 19.8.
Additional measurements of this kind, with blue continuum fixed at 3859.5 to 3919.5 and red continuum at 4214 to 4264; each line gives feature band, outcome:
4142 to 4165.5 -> -4.99 angstrom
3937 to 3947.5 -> 2.94 angstrom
